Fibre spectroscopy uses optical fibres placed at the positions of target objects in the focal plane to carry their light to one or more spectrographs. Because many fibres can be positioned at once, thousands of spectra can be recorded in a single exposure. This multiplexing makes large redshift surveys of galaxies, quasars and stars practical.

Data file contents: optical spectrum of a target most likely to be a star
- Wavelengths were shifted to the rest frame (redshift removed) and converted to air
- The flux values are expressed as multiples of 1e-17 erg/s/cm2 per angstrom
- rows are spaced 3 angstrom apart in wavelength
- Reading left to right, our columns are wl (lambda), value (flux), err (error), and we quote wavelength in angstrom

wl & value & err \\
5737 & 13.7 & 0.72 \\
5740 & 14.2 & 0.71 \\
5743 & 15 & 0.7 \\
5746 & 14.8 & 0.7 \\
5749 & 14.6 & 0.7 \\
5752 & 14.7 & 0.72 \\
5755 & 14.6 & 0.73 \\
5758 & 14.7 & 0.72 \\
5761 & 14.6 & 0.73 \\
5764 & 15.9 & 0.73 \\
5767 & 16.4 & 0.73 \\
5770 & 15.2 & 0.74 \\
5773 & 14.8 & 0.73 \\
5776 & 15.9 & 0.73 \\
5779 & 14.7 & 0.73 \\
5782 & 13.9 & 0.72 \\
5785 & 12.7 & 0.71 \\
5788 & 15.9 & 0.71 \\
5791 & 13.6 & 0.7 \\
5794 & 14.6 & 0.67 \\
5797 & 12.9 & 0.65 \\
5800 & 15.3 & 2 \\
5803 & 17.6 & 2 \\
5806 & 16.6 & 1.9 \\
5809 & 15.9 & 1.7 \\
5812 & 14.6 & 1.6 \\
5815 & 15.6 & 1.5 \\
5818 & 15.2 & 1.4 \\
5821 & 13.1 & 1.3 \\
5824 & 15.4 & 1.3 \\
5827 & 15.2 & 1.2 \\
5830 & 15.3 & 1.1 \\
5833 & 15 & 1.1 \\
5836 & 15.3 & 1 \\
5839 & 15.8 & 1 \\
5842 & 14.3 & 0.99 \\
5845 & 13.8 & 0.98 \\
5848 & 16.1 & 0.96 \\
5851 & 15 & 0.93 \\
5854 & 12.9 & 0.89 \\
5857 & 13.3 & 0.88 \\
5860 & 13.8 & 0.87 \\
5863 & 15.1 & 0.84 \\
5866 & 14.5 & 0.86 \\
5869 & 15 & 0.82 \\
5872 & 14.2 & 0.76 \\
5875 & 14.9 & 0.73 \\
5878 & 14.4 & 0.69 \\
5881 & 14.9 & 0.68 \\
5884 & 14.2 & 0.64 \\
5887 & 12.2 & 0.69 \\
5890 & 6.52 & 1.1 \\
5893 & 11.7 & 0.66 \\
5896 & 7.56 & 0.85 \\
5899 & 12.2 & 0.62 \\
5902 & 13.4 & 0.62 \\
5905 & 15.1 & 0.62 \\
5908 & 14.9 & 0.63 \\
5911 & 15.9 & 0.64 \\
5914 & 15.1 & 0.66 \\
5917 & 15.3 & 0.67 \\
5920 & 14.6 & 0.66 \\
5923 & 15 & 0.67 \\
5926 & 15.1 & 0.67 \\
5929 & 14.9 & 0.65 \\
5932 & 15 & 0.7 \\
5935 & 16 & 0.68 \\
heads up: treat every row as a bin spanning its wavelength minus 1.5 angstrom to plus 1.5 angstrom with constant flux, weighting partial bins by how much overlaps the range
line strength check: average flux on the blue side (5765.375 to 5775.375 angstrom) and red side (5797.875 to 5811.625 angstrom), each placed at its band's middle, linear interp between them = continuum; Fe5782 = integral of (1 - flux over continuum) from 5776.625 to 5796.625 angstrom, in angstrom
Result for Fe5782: 1.94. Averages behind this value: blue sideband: 15.5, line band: 14.2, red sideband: 16.1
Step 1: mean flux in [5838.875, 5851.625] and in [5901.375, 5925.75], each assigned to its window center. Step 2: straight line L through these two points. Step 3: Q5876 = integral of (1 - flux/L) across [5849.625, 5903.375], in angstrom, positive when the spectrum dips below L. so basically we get 6.6 angstrom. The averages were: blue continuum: 14.9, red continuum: 15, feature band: 13.1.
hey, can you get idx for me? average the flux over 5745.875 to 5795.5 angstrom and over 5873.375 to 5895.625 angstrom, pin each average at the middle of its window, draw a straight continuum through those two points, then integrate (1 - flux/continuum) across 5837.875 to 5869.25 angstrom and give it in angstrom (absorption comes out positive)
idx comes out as -3.3 angstrom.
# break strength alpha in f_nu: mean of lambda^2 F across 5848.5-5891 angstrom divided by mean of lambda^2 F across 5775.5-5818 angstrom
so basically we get 0.94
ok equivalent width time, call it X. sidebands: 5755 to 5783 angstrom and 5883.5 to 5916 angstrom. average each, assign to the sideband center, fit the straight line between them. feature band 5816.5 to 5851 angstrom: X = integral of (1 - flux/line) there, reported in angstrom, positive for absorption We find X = -2.70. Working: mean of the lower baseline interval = 15.1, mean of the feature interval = 15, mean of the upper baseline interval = 12.6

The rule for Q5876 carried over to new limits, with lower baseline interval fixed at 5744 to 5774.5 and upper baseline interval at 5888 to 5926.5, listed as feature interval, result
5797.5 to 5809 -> -1.3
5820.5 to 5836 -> -0.9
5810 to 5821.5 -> -0.4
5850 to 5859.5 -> 0.1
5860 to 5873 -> -0.9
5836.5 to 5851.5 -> -1.1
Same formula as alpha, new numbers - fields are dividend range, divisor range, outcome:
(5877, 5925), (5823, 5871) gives 0.92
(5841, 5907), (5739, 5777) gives 0.93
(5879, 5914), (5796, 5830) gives 0.86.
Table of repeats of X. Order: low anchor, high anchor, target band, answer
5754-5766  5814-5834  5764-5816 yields -0.3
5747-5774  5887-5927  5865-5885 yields -1.5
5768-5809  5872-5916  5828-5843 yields -1.1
